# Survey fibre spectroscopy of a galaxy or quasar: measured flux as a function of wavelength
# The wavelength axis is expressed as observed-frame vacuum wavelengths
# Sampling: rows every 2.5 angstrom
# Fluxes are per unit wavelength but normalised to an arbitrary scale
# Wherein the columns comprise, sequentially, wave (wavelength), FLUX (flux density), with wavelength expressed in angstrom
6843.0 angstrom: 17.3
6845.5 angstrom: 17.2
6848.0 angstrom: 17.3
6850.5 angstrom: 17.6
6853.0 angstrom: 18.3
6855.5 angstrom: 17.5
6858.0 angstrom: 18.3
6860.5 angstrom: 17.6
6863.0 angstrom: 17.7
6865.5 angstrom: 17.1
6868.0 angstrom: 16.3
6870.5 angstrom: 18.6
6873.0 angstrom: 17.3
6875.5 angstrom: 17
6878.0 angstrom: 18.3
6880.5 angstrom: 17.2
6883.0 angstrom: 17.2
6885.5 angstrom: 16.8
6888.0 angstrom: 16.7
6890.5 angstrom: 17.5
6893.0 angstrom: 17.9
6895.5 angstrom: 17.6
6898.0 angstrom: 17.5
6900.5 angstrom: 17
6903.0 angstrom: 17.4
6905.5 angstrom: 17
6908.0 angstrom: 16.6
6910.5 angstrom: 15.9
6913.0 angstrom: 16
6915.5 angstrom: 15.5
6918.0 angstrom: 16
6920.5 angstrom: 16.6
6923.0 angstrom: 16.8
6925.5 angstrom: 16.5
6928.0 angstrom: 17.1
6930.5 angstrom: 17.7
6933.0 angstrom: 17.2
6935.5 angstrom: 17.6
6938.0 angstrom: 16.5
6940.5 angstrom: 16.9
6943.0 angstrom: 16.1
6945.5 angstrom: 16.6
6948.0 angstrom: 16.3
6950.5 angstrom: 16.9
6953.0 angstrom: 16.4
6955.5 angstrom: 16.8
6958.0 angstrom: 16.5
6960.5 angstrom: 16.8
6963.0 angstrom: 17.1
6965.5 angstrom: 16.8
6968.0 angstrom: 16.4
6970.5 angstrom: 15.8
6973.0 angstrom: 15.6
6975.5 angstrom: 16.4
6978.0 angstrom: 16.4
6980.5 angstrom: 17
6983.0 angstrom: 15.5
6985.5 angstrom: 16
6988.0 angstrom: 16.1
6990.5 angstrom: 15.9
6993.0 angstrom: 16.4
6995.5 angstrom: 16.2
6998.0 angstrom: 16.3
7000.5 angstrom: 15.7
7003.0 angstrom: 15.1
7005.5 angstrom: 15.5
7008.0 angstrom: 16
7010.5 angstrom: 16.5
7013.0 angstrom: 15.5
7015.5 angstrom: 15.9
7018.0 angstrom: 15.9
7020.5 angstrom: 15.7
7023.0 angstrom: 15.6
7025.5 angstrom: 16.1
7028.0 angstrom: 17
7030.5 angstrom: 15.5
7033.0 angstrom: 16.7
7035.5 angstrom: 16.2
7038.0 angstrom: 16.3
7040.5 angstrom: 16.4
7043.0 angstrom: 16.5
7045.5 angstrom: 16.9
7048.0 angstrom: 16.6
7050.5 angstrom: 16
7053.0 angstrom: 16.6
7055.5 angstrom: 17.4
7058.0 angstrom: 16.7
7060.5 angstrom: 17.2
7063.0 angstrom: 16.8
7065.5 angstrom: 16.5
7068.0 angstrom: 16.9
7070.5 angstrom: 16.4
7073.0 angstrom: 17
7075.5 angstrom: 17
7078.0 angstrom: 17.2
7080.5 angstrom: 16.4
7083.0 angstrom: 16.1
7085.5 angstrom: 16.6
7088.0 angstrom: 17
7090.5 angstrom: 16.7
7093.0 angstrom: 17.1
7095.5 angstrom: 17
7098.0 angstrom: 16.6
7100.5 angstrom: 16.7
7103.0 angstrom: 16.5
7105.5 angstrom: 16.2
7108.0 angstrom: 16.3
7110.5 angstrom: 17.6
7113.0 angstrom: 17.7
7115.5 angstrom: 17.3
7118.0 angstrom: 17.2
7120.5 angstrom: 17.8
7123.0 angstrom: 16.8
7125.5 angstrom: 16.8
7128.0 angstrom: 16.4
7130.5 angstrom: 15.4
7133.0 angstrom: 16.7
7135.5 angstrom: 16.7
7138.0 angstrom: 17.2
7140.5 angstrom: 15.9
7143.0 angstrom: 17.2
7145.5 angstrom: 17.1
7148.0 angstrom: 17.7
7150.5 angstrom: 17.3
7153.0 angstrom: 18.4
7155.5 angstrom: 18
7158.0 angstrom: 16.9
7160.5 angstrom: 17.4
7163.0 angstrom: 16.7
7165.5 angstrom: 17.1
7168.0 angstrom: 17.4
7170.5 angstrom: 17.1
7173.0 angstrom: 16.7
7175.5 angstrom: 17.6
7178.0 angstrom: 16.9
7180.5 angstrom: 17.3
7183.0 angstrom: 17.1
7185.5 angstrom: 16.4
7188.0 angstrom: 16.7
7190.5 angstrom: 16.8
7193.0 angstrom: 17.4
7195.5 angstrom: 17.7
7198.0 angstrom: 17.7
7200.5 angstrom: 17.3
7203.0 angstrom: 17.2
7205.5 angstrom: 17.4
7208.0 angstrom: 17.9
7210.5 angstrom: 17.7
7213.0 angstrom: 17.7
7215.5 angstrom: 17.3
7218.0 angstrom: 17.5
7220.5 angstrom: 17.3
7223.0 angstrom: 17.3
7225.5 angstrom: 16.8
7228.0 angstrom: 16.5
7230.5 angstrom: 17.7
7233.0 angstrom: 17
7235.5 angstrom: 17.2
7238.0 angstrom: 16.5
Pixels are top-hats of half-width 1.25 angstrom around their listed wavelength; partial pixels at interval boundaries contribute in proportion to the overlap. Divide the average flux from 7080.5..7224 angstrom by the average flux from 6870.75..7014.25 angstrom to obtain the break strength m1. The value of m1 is 1.0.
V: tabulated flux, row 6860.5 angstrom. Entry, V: 17.6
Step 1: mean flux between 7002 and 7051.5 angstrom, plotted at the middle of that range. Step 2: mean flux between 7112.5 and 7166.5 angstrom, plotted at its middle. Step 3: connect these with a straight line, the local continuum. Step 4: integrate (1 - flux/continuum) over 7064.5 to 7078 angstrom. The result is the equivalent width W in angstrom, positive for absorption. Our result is -0.3 angstrom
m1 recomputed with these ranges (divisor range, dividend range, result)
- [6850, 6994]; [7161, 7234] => 1.02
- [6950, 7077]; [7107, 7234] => 1.05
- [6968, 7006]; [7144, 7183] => 1.08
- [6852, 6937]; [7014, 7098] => 0.96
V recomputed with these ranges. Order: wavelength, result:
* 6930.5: 17.7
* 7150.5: 17.3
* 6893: 17.9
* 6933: 17.2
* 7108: 16.3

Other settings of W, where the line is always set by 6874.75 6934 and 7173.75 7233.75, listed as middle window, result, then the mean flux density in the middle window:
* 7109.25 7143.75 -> 0.6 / 16.9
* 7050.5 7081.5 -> 0.6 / 16.8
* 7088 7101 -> 0.2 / 16.8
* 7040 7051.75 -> 0.4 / 16.5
